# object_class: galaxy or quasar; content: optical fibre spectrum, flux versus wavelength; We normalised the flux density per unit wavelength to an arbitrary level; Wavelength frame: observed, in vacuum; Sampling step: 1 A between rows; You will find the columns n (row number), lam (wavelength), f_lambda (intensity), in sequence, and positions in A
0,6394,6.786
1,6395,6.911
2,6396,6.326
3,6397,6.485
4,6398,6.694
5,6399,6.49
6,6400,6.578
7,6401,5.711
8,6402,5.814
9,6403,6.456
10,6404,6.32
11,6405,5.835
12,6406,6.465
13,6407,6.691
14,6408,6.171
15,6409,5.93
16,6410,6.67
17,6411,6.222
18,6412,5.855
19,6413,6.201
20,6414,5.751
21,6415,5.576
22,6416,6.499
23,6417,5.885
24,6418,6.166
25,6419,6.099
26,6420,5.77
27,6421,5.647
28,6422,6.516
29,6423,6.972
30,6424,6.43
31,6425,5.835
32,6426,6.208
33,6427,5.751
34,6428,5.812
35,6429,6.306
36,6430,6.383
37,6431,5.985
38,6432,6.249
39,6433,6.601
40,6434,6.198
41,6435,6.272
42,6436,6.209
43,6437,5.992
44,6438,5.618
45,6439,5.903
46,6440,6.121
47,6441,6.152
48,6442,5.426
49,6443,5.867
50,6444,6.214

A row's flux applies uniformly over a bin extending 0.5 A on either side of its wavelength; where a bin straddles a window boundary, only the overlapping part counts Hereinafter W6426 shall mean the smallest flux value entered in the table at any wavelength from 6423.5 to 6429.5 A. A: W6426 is 5.751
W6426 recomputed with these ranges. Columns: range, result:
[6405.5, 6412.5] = 5.855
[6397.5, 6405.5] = 5.711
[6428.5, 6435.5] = 5.985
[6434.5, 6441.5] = 5.618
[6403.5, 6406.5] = 5.835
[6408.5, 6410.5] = 5.93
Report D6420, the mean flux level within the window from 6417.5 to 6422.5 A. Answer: 6.04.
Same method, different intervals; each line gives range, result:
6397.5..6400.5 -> 6.59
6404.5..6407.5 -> 6.33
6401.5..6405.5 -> 6.11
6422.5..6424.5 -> 6.7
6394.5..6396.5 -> 6.62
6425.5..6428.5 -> 5.92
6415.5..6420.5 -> 6.08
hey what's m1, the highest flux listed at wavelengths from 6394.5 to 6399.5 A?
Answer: 6.911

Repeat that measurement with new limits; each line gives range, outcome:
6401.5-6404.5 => 6.456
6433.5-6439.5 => 6.272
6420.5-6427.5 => 6.972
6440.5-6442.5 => 6.152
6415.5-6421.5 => 6.499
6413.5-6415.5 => 5.751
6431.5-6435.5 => 6.601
